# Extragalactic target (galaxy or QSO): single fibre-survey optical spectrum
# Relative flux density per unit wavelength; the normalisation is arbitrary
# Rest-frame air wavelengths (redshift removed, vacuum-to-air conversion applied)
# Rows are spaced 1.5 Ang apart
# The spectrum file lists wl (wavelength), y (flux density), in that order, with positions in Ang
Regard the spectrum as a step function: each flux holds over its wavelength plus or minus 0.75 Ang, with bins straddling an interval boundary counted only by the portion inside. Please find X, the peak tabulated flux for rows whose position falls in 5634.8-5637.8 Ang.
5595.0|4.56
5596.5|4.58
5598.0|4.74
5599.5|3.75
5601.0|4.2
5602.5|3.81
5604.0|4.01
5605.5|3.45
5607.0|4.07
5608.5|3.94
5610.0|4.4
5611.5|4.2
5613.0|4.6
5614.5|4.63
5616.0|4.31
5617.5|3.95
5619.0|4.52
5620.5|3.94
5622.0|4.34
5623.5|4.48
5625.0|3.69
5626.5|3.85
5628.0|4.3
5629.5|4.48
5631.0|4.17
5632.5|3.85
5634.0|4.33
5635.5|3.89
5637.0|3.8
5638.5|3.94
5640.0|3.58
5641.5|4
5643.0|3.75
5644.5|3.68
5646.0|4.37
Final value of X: 3.89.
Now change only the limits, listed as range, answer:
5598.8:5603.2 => 4.2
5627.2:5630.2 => 4.48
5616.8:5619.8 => 4.52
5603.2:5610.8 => 4.4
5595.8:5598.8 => 4.74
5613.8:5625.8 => 4.63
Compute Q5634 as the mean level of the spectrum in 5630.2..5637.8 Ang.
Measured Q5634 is 4.01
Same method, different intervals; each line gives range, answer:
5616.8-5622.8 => 4.19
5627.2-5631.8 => 4.31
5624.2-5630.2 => 4.08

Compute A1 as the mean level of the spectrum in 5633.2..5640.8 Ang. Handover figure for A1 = 3.91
